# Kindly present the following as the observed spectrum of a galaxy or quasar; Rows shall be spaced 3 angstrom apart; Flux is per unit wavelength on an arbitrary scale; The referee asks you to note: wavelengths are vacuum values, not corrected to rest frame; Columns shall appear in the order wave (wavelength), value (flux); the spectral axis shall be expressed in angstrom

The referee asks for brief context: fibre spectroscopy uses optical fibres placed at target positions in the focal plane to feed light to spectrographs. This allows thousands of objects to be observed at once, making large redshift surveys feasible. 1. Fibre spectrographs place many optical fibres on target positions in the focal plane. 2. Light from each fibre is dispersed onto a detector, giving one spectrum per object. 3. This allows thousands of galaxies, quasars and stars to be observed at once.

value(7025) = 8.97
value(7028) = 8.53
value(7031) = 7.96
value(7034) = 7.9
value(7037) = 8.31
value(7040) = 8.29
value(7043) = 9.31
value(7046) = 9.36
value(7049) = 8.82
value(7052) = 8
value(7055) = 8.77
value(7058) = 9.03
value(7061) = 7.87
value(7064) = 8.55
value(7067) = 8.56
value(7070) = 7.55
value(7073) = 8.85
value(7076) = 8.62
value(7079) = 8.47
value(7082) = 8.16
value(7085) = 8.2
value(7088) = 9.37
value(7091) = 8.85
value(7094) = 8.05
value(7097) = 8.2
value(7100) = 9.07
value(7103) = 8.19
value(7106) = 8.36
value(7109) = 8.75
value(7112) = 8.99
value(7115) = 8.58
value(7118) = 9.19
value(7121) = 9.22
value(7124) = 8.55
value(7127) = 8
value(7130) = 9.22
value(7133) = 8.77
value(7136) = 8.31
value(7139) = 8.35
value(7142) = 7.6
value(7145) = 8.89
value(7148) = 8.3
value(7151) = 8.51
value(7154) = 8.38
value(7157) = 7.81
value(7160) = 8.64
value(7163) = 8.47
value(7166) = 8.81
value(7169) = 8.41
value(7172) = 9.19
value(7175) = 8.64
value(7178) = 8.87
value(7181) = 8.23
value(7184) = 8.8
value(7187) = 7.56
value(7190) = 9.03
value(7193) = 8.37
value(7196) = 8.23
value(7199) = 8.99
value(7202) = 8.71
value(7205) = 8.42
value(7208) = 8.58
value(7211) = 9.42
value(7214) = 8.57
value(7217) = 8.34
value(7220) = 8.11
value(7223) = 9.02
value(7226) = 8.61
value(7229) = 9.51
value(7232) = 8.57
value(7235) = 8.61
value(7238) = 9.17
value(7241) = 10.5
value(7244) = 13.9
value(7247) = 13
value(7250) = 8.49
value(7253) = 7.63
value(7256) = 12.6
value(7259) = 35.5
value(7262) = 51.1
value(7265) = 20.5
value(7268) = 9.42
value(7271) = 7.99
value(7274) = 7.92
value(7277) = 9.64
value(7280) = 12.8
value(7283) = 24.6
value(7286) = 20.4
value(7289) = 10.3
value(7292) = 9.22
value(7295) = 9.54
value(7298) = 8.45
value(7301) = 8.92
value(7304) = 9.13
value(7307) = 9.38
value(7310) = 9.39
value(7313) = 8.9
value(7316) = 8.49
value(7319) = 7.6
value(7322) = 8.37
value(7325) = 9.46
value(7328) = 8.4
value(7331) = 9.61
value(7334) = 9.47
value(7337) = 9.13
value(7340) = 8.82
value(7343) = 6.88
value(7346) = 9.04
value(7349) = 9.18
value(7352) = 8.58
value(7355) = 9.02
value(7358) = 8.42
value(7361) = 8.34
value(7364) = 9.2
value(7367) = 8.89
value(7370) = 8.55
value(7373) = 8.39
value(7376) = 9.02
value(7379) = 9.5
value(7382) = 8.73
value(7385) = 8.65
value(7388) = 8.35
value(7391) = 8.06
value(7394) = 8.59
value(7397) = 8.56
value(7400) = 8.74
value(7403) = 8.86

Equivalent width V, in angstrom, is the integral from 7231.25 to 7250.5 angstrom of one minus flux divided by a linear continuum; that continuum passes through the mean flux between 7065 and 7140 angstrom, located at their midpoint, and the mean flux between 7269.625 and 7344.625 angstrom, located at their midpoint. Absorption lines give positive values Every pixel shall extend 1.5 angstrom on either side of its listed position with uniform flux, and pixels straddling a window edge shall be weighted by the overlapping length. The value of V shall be -1.7 angstrom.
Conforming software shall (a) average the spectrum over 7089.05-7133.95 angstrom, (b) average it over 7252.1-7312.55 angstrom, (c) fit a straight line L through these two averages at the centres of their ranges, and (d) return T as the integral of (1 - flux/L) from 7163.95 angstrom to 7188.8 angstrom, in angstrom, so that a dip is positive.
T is 5.40 angstrom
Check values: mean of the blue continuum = 8.67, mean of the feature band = 8.57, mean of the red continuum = 14.7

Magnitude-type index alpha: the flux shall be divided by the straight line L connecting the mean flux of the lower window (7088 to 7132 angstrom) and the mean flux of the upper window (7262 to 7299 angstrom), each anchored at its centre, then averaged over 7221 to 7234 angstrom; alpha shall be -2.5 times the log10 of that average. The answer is 0.37 mag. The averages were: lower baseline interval 8.68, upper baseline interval 14.2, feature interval 8.88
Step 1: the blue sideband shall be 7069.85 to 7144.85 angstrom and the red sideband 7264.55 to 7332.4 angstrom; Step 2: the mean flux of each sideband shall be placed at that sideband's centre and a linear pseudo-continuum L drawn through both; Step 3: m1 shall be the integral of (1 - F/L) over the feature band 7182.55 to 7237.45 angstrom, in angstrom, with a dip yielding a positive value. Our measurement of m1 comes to 5.89 angstrom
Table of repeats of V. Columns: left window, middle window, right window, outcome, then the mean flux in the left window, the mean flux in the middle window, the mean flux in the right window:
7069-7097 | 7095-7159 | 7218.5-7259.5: 4.5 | 8.46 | 8.53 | 11.1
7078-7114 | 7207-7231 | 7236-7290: 8.9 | 8.56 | 8.77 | 15.8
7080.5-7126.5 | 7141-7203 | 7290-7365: 1.4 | 8.63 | 8.5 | 8.84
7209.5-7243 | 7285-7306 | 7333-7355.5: -4.1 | 9.02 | 10.6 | 8.74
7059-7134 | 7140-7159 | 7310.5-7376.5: 0.8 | 8.57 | 8.26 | 8.72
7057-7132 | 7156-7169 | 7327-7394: 0.2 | 8.58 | 8.45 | 8.74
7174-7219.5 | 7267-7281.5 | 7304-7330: -1.4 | 8.57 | 9.56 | 8.79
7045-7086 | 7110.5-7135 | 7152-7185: -0.8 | 8.48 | 8.8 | 8.56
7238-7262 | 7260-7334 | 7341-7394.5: 6.0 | 16.5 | 12.6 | 8.64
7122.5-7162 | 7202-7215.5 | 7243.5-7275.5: 4.7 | 8.41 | 8.74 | 17.2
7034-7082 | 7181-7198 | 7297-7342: 0.6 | 8.52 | 8.4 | 8.88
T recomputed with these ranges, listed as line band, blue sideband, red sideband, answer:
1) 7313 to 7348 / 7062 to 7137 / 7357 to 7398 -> -0.1 angstrom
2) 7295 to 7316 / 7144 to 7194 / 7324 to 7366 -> -0.7 angstrom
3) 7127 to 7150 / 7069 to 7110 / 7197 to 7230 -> 0.3 angstrom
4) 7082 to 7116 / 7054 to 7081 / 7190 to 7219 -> -0.3 angstrom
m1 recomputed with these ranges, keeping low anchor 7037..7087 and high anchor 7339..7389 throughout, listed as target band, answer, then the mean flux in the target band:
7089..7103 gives 0.02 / 8.53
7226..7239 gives -0.45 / 8.92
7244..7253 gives -2.22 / 10.8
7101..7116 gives -0.07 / 8.59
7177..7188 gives 0.27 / 8.38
